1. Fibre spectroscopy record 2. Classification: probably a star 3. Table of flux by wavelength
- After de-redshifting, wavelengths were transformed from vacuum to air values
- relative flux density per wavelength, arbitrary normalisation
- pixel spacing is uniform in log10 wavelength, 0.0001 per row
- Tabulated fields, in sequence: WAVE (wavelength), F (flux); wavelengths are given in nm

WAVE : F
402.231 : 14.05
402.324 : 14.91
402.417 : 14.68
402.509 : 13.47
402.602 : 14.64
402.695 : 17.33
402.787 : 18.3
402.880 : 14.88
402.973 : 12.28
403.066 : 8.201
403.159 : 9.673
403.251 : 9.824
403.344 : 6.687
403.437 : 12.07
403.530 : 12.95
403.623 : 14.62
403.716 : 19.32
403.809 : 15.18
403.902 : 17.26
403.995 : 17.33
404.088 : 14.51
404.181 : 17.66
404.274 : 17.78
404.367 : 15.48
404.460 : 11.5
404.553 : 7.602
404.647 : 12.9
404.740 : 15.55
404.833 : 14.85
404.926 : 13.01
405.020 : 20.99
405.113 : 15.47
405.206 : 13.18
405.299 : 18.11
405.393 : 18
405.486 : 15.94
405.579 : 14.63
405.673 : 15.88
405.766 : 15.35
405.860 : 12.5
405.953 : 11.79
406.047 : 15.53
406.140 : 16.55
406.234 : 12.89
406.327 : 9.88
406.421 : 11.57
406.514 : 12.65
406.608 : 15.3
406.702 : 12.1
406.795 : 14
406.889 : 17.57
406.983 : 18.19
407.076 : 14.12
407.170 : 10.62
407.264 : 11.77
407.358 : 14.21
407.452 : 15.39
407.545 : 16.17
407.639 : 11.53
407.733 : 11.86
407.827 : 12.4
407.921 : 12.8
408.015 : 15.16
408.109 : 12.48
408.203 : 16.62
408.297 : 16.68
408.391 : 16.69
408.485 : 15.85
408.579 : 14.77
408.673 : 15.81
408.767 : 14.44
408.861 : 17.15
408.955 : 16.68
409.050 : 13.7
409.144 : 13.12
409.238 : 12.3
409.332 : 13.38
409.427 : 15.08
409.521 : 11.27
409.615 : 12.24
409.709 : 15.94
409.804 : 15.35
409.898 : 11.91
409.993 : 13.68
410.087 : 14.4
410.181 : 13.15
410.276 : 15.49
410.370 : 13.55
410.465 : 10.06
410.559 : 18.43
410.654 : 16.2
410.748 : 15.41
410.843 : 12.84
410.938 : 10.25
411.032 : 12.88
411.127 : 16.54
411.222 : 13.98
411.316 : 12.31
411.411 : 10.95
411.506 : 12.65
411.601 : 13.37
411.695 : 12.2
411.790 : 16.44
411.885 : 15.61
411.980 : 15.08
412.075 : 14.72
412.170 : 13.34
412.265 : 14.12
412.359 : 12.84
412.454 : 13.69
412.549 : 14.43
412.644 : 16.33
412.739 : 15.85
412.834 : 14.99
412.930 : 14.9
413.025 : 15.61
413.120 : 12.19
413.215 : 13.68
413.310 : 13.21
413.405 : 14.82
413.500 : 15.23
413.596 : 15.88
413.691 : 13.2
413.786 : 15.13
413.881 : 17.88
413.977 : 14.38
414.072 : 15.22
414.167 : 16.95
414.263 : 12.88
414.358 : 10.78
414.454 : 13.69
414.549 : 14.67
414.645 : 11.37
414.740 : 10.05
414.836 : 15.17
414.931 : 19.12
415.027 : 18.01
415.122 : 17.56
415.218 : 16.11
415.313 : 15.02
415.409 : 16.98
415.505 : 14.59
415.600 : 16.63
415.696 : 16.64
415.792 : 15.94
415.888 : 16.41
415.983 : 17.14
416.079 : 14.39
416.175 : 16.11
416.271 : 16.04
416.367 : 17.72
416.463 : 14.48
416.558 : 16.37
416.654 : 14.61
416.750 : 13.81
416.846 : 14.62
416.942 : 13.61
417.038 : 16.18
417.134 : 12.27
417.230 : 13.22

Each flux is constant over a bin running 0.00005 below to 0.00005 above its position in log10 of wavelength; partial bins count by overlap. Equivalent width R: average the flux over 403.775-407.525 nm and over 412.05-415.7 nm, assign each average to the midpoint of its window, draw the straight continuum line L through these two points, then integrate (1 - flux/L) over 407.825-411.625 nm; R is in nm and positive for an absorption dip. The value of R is 0.15 nm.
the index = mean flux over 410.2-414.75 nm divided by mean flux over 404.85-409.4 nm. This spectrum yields 1.0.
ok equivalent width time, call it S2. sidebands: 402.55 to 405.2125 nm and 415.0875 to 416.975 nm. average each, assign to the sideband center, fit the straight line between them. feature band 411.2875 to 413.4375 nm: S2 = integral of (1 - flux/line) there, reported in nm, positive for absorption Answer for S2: 0.17 nm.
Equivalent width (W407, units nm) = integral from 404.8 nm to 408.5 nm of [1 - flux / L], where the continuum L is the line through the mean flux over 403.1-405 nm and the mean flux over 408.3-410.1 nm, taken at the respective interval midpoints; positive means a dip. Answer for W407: -0.09 nm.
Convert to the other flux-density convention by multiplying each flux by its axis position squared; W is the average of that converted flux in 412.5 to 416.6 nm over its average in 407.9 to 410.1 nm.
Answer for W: 1.08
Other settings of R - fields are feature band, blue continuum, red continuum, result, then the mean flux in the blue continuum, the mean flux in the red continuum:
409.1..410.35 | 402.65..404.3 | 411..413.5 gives 0.045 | 14.2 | 14.1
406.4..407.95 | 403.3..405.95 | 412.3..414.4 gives 0.110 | 14.8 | 14.6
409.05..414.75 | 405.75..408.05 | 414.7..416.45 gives 0.397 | 13.6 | 16.1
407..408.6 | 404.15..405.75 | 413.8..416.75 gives 0.117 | 15.2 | 15.4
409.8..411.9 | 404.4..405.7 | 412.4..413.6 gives 0.131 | 14.8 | 14.6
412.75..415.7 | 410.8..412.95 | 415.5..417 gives -0.016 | 13.9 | 15.6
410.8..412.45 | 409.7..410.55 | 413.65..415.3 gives 0.075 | 13.8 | 14.8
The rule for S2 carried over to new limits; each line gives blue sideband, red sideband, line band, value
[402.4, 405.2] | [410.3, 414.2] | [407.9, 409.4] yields -0.07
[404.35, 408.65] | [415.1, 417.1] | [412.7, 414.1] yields 0.05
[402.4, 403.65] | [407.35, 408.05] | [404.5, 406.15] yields -0.20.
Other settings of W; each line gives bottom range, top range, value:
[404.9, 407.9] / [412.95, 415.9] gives 1.09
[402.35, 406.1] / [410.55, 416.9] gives 1.07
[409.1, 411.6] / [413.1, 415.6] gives 1.11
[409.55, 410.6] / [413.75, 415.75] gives 1.11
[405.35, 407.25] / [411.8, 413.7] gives 1.06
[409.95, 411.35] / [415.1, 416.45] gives 1.19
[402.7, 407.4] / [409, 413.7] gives 1.02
